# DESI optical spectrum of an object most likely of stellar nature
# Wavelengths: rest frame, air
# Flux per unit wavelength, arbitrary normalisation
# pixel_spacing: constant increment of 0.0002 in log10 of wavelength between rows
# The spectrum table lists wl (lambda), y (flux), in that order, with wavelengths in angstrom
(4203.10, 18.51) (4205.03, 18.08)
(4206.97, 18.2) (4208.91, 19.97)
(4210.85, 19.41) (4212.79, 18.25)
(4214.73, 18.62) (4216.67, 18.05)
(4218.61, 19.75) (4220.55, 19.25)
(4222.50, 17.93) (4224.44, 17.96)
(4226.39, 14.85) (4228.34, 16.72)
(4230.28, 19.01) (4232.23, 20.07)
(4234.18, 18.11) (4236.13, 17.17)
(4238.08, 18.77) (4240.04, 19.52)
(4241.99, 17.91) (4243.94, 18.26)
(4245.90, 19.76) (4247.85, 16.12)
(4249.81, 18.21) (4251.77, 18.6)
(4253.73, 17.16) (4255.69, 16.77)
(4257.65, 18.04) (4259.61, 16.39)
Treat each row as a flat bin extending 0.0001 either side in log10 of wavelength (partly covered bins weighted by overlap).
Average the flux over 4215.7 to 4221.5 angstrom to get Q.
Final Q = 19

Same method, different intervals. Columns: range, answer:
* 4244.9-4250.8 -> 18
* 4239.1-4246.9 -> 18.9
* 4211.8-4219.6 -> 18.7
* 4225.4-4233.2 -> 17.7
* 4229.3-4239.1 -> 18.6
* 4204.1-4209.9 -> 18.7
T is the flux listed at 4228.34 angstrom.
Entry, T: 16.72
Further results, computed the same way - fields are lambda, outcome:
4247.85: 16.12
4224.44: 17.96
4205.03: 18.08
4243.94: 18.26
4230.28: 19.01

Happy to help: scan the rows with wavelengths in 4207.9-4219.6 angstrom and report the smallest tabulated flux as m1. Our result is 18.05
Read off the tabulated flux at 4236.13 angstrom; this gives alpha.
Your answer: 17.17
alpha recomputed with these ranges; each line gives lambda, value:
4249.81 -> 18.21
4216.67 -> 18.05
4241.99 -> 17.91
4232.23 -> 20.07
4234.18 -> 18.11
